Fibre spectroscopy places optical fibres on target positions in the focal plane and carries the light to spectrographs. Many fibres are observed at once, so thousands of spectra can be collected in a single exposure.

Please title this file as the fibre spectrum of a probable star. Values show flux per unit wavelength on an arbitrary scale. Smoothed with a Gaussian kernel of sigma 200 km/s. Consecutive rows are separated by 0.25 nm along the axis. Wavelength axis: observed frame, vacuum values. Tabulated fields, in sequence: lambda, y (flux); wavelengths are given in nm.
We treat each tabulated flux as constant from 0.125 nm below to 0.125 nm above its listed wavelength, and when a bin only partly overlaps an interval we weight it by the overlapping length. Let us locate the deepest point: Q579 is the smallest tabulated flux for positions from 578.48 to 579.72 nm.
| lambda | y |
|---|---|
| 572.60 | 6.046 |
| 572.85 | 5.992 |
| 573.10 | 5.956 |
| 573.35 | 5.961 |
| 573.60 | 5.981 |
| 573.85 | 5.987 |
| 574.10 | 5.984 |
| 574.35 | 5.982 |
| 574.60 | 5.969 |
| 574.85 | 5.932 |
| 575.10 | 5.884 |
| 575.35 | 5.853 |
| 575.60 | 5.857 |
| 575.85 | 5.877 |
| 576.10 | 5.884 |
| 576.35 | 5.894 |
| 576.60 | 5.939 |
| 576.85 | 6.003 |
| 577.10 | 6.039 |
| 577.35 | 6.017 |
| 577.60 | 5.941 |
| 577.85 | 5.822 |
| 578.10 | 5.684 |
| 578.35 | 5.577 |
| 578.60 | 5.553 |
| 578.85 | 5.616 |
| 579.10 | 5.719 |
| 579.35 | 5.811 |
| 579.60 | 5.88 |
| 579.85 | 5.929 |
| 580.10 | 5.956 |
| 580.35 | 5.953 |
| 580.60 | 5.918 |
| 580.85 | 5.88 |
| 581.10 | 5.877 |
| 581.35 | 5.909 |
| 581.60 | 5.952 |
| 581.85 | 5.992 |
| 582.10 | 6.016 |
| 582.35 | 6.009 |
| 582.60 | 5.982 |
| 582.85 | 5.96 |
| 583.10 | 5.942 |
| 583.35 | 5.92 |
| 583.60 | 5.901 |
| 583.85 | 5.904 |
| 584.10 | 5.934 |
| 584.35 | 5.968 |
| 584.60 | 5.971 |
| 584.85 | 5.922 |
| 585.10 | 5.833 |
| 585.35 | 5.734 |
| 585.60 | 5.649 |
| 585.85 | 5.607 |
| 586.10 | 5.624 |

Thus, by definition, 5.553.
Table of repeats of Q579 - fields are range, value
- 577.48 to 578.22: 5.684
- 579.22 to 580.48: 5.811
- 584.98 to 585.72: 5.649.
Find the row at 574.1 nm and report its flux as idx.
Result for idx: 5.984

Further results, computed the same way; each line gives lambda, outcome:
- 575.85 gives 5.877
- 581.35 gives 5.909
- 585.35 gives 5.734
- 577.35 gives 6.017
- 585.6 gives 5.649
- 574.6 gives 5.969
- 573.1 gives 5.956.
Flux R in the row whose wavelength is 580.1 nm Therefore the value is 5.956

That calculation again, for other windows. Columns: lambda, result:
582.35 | 6.009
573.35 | 5.961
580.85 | 5.88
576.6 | 5.939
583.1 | 5.942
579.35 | 5.811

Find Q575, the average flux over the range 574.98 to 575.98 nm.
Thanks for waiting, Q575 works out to 5.87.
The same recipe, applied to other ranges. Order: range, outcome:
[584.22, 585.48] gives 5.88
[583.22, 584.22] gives 5.91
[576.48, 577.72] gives 5.99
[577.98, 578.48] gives 5.63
